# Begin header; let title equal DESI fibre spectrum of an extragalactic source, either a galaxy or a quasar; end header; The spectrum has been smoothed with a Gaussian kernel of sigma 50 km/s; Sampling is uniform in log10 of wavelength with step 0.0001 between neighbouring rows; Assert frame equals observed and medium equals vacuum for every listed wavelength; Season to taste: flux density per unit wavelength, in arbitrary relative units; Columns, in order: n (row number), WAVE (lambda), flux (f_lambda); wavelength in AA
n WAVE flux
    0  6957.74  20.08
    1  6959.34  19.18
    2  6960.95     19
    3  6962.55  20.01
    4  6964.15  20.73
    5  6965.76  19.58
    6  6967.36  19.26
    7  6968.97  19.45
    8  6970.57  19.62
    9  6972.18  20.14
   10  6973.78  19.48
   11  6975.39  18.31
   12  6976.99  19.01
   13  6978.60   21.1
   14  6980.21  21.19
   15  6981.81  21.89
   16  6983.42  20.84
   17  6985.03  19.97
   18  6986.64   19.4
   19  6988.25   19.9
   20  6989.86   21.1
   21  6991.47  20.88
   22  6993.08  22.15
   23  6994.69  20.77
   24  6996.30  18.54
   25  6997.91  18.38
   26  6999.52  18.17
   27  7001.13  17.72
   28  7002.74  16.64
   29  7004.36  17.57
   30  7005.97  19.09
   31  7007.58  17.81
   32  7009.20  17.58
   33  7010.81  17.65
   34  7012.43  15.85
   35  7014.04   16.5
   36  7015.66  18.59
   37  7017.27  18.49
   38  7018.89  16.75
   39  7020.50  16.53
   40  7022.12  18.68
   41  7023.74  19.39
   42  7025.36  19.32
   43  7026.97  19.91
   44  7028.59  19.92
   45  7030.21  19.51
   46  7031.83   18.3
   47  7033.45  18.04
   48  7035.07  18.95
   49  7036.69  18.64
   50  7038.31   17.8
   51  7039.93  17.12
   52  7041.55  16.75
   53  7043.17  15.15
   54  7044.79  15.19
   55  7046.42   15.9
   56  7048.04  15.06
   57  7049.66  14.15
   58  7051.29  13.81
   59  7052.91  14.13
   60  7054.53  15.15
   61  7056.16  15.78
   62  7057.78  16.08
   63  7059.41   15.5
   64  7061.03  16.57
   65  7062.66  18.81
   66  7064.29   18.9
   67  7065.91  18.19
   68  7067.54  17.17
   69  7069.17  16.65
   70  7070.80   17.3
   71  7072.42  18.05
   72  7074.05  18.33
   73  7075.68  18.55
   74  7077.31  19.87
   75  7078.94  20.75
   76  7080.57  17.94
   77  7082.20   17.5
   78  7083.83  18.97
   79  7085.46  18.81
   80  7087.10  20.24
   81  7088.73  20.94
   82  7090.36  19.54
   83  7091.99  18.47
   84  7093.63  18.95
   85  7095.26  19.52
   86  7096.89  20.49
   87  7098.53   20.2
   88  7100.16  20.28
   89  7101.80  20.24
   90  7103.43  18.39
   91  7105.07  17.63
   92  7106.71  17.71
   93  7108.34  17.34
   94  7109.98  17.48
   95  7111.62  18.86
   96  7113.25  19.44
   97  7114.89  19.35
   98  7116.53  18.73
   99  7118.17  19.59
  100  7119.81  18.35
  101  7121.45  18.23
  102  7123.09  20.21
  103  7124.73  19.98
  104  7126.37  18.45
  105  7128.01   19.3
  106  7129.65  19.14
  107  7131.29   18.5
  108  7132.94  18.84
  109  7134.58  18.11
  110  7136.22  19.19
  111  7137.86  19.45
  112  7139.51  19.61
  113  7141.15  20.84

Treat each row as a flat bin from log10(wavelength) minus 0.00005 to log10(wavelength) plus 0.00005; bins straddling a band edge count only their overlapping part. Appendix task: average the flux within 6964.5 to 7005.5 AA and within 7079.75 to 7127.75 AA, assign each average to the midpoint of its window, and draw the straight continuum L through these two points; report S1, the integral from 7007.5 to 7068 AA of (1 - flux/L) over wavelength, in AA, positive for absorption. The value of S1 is 6.8 AA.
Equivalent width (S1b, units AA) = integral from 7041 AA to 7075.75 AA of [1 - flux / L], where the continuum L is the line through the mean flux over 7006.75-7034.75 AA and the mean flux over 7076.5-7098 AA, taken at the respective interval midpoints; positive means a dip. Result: 4.6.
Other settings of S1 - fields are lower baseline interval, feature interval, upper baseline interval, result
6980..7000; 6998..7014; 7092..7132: 2.0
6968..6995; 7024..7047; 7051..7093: 1.1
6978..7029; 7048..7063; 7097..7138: 2.8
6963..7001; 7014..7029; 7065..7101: 0.8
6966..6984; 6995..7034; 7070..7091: 2.9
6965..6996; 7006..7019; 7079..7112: 1.5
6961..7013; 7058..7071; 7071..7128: 1.2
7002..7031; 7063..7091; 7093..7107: 0.5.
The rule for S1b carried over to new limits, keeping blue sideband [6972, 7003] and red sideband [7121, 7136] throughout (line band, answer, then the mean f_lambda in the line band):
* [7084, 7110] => 0.0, 19.2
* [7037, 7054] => 3.4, 15.6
